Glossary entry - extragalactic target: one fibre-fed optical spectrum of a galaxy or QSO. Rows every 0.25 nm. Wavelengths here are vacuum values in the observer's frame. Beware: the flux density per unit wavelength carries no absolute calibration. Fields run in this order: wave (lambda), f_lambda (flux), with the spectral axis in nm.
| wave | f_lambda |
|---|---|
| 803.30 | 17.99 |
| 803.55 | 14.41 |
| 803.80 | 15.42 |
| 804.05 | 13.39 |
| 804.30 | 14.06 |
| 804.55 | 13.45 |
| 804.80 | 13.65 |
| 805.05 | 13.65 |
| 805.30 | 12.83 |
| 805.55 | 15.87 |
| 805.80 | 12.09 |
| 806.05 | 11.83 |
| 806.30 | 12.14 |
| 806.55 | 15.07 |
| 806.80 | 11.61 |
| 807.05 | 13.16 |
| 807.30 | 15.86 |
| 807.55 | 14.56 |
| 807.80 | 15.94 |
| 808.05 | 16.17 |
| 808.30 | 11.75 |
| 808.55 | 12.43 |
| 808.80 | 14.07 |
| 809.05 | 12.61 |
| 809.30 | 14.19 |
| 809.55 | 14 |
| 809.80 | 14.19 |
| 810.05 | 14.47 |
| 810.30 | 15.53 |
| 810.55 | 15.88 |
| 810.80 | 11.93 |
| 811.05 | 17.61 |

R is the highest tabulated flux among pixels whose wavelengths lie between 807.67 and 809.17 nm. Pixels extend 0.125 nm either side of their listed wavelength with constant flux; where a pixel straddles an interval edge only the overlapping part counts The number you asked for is 16.17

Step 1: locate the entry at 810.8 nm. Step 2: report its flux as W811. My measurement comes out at 11.93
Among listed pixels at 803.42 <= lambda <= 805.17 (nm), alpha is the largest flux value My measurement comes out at 15.42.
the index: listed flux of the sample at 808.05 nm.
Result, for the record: 16.17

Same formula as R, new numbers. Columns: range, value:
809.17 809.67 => 14.19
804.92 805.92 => 15.87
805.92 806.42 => 12.14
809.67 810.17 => 14.47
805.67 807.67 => 15.86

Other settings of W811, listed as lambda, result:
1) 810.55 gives 15.88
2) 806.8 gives 11.61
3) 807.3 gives 15.86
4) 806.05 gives 11.83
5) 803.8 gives 15.42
